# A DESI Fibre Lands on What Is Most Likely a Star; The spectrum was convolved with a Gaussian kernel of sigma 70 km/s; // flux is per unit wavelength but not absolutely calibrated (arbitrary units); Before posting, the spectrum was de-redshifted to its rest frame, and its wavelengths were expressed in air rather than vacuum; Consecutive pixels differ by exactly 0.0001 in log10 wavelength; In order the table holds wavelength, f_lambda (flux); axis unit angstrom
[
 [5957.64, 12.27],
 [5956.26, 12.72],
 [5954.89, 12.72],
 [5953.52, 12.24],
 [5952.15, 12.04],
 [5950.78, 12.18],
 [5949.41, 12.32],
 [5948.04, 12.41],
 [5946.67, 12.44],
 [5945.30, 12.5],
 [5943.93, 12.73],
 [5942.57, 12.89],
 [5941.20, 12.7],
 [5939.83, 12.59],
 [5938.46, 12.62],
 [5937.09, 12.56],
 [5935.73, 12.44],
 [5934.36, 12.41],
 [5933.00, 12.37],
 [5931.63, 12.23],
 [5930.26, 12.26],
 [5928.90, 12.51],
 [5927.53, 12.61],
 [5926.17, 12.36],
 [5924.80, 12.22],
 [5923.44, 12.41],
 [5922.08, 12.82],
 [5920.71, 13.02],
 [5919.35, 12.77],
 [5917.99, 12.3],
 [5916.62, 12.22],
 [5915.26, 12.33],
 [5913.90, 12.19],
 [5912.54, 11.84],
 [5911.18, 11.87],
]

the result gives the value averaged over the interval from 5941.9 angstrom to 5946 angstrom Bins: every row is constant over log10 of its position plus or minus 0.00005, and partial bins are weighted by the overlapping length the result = 12.7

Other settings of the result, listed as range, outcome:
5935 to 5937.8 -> 12.5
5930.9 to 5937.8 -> 12.4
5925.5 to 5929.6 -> 12.5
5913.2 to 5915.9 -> 12.3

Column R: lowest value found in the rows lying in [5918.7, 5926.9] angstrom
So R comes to 12.22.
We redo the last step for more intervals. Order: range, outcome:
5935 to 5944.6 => 12.44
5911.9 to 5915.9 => 11.84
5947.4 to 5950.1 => 12.32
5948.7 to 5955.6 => 12.04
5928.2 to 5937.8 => 12.23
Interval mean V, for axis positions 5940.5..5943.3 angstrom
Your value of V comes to 12.8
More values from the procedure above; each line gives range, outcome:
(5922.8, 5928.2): 12.4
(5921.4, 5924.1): 12.6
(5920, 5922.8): 12.9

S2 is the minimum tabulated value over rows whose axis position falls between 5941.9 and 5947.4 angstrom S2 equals 12.44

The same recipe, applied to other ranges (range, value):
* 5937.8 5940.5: 12.59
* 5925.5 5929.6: 12.36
